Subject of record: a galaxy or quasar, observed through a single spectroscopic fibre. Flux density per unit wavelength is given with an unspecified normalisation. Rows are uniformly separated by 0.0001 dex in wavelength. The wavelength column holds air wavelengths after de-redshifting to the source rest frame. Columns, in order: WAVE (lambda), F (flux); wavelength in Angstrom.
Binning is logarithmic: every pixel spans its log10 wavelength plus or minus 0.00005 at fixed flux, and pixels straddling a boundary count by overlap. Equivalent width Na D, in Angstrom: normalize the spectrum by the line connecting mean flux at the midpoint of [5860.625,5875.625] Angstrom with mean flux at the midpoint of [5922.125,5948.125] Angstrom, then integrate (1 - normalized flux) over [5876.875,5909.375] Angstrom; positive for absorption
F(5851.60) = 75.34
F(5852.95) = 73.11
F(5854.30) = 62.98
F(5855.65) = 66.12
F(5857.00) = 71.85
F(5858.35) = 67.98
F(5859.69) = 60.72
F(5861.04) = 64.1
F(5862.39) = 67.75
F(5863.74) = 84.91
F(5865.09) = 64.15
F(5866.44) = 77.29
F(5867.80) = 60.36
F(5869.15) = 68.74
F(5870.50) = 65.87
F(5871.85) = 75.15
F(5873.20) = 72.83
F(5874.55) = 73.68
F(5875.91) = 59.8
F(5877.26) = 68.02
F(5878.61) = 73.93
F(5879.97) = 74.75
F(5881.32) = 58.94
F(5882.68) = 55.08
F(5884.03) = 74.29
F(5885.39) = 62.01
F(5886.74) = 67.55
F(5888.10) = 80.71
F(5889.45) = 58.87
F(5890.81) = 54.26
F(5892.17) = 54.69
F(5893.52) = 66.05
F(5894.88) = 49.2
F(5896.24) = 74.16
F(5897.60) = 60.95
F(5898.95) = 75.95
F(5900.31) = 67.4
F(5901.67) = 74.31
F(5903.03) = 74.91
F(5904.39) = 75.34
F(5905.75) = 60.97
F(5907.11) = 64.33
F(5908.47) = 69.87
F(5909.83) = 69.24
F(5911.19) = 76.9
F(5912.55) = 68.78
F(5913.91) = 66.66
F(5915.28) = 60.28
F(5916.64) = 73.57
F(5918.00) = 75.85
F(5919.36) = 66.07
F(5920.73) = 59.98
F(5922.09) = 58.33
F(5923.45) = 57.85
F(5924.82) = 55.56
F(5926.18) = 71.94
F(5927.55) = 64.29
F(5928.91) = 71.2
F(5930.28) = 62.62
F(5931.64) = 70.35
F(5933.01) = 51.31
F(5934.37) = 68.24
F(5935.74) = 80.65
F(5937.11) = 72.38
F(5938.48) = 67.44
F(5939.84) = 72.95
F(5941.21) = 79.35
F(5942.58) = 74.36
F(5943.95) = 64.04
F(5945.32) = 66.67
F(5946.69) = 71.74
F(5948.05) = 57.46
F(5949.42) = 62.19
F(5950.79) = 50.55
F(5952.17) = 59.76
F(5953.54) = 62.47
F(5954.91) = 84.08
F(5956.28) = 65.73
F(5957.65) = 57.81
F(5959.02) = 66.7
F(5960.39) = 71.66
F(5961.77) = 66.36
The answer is 1.2 Angstrom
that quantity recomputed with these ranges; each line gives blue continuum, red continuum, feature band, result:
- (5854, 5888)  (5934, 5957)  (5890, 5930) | 1.2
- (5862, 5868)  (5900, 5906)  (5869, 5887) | 0.9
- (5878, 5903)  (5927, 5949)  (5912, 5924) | 0.4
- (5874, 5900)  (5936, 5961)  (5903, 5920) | -0.8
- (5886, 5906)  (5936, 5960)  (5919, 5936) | 0.7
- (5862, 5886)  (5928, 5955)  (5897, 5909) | -0.2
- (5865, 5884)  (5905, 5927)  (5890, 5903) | 0.5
